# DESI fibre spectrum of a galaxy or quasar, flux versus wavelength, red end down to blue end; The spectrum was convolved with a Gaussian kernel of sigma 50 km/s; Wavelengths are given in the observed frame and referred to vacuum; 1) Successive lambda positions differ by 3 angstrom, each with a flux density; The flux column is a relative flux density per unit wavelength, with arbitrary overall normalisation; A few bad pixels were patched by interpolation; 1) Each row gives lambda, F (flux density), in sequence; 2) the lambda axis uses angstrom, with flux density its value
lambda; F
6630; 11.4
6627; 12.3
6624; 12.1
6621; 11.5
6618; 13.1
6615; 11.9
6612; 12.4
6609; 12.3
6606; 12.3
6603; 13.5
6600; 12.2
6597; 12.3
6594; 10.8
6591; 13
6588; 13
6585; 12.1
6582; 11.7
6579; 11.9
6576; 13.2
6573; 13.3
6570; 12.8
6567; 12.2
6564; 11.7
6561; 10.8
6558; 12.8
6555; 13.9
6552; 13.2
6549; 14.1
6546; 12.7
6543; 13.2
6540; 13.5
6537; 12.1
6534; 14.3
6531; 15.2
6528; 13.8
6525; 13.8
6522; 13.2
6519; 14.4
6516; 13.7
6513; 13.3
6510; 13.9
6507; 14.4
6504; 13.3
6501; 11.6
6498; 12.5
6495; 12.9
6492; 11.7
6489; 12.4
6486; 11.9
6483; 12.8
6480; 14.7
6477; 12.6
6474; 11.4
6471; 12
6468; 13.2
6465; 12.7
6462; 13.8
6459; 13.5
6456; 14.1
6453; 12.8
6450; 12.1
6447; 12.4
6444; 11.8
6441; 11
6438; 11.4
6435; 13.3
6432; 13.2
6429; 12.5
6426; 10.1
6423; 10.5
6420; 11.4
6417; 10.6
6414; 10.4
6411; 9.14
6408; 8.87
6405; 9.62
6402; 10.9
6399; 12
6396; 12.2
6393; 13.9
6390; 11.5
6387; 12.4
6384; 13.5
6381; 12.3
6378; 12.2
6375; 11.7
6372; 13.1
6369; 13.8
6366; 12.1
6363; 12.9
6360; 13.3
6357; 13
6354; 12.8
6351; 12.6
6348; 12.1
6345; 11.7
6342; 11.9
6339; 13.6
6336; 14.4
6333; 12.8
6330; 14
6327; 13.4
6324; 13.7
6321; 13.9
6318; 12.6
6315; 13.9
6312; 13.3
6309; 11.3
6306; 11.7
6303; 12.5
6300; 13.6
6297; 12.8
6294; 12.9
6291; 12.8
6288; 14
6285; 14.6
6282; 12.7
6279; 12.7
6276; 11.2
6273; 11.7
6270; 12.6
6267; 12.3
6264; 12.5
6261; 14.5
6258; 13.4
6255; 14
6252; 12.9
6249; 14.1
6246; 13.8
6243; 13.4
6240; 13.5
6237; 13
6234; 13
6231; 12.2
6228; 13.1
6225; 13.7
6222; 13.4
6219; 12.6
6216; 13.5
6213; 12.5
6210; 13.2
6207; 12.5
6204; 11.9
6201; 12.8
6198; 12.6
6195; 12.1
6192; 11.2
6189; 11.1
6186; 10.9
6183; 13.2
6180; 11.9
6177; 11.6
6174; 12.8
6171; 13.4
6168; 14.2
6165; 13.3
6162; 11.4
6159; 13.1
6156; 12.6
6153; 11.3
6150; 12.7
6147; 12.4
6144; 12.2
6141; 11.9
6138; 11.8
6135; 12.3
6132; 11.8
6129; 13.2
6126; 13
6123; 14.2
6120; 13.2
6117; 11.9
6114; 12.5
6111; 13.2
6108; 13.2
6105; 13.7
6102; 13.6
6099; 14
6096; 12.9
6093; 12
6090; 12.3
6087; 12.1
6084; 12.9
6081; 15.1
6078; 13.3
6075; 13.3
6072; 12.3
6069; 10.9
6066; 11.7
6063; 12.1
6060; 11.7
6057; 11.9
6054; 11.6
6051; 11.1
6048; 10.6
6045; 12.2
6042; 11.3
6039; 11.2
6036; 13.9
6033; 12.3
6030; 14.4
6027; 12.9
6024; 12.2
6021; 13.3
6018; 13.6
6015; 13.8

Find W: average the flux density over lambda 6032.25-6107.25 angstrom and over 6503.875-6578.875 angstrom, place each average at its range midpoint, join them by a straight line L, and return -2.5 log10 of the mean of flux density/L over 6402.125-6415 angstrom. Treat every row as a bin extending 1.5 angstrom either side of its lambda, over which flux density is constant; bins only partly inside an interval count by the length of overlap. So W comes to 0.33 mag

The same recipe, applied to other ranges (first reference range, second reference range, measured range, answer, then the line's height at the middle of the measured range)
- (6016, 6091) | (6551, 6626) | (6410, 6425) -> 0.19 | 12.4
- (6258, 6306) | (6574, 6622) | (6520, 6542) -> -0.10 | 12.5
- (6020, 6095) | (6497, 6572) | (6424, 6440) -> 0.09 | 13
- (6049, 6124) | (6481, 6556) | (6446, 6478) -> 0.03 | 13.2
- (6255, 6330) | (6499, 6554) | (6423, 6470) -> 0.07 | 13.3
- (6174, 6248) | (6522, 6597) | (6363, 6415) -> 0.09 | 12.8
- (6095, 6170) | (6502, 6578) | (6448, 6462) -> 0.00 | 13.2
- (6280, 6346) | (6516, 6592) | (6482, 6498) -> 0.06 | 13.1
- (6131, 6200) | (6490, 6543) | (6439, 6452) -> 0.11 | 13.1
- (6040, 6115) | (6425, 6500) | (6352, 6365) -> -0.04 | 12.5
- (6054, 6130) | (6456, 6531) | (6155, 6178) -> 0.00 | 12.8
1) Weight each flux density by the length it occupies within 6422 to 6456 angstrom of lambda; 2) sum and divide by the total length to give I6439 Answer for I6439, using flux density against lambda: 12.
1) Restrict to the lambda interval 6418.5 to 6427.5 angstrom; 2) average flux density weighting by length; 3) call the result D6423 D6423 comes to 10.7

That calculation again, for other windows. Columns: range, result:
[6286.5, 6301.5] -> 13.2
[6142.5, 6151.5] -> 12.4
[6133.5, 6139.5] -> 12.1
